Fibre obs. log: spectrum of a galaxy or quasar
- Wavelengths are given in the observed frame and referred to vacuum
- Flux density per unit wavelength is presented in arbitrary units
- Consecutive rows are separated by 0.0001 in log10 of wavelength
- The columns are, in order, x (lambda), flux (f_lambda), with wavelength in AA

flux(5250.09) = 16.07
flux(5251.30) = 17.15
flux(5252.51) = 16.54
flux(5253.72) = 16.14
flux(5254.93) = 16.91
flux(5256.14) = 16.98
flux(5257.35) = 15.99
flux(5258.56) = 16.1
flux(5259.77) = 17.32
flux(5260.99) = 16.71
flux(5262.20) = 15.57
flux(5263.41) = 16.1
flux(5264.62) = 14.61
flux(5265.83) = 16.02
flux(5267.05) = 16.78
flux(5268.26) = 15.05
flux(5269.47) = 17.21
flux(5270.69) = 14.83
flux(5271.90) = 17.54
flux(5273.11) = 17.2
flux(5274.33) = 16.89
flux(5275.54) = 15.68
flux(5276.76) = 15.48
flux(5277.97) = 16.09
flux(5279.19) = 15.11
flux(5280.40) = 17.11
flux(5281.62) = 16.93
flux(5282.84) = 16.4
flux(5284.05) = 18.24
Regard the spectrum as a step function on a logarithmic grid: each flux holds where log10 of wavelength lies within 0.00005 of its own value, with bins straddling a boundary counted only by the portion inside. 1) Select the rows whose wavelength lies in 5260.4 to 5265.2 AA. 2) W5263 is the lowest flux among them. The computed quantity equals 14.61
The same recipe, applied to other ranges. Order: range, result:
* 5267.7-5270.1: 15.05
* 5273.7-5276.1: 15.68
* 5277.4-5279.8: 15.11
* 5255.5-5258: 15.99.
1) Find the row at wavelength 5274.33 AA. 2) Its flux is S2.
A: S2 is 16.89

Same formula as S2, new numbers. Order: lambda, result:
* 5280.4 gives 17.11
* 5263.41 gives 16.1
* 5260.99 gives 16.71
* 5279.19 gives 15.11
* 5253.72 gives 16.14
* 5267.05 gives 16.78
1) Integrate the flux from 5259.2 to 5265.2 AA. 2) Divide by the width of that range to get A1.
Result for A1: 16.1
